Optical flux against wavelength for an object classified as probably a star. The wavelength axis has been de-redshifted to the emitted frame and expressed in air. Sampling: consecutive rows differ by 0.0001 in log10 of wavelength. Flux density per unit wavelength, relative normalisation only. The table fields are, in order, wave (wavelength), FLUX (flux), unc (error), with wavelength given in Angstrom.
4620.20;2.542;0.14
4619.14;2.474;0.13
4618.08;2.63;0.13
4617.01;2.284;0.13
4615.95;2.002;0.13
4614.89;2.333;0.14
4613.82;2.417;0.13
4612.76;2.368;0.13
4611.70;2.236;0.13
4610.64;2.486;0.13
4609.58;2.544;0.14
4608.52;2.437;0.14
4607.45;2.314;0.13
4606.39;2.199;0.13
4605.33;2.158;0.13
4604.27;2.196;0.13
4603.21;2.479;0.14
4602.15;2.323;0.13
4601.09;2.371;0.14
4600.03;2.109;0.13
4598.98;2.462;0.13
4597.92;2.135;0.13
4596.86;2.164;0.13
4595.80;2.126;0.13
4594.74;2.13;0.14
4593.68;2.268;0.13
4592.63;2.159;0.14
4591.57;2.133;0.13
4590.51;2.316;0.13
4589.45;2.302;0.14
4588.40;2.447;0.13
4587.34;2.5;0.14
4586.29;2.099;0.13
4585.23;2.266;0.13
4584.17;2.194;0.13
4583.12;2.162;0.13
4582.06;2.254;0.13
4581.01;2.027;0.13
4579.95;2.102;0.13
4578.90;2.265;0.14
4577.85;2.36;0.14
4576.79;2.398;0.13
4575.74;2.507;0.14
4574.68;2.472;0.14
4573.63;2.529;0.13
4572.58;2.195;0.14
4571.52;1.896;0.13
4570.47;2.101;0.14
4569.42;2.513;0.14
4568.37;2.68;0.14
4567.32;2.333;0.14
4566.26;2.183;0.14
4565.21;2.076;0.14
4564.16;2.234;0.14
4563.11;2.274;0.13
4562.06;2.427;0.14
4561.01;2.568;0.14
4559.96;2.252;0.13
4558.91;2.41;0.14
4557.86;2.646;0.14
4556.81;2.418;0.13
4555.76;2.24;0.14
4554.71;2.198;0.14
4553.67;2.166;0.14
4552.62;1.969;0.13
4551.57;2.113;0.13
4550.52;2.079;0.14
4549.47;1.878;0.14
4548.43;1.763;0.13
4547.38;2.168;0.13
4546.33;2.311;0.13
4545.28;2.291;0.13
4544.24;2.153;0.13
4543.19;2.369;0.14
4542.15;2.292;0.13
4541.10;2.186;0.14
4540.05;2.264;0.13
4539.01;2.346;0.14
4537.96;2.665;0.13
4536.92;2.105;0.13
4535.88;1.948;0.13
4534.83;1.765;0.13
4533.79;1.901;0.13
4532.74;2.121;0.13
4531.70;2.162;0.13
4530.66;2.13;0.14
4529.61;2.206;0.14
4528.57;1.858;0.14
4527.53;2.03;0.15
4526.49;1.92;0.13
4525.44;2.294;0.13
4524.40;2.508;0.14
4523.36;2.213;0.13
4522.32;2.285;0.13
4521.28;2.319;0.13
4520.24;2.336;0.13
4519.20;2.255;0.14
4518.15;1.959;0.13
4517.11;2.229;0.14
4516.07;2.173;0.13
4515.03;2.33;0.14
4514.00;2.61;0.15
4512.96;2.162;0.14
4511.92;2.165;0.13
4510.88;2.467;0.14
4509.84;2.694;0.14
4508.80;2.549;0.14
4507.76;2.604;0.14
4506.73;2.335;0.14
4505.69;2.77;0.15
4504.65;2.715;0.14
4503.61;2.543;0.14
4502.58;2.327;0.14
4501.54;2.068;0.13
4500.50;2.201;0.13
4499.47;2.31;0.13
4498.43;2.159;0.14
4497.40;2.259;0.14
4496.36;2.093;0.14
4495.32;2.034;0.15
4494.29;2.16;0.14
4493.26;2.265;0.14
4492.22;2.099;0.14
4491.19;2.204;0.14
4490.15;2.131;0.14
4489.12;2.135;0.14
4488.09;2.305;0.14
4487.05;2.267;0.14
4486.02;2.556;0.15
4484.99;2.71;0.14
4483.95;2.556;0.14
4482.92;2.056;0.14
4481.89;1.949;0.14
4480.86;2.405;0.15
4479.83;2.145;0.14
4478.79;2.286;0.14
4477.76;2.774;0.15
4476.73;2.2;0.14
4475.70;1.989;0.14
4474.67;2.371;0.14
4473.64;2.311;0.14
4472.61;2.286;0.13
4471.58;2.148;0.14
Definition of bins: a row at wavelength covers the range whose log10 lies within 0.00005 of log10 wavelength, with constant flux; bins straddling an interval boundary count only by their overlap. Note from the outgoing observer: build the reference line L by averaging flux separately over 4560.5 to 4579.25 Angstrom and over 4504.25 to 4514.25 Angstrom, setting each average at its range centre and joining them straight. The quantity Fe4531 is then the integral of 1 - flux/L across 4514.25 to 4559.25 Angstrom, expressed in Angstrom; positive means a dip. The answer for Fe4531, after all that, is 4.4 Angstrom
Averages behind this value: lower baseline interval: 2.5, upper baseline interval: 2.33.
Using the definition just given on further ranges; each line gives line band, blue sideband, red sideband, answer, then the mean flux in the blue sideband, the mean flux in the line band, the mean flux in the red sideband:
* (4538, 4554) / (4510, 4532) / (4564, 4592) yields 0.56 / 2.23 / 2.17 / 2.28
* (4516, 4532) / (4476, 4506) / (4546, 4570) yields 0.67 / 2.29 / 2.18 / 2.26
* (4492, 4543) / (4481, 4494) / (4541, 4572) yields 0.10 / 2.27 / 2.25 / 2.24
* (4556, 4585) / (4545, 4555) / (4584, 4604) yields -1.95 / 2.09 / 2.31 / 2.26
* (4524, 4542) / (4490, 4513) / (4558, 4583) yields 1.36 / 2.32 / 2.14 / 2.31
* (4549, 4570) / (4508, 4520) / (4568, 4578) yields 0.62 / 2.33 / 2.28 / 2.36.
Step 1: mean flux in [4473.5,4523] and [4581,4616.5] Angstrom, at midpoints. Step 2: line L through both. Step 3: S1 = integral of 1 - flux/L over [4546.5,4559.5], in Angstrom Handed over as 0.64 Angstrom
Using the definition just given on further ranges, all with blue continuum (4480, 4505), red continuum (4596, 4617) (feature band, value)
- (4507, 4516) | -0.6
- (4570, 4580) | 0.0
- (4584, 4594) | 0.1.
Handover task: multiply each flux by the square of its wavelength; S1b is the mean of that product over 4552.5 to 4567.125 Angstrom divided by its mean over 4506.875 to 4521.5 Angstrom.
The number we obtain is 1.00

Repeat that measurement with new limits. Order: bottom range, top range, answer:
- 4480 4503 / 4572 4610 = 1.06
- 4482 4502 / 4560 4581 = 1.07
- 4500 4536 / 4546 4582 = 1.02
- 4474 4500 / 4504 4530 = 1.04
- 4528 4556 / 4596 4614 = 1.11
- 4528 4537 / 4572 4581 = 1.18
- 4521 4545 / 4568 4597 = 1.07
